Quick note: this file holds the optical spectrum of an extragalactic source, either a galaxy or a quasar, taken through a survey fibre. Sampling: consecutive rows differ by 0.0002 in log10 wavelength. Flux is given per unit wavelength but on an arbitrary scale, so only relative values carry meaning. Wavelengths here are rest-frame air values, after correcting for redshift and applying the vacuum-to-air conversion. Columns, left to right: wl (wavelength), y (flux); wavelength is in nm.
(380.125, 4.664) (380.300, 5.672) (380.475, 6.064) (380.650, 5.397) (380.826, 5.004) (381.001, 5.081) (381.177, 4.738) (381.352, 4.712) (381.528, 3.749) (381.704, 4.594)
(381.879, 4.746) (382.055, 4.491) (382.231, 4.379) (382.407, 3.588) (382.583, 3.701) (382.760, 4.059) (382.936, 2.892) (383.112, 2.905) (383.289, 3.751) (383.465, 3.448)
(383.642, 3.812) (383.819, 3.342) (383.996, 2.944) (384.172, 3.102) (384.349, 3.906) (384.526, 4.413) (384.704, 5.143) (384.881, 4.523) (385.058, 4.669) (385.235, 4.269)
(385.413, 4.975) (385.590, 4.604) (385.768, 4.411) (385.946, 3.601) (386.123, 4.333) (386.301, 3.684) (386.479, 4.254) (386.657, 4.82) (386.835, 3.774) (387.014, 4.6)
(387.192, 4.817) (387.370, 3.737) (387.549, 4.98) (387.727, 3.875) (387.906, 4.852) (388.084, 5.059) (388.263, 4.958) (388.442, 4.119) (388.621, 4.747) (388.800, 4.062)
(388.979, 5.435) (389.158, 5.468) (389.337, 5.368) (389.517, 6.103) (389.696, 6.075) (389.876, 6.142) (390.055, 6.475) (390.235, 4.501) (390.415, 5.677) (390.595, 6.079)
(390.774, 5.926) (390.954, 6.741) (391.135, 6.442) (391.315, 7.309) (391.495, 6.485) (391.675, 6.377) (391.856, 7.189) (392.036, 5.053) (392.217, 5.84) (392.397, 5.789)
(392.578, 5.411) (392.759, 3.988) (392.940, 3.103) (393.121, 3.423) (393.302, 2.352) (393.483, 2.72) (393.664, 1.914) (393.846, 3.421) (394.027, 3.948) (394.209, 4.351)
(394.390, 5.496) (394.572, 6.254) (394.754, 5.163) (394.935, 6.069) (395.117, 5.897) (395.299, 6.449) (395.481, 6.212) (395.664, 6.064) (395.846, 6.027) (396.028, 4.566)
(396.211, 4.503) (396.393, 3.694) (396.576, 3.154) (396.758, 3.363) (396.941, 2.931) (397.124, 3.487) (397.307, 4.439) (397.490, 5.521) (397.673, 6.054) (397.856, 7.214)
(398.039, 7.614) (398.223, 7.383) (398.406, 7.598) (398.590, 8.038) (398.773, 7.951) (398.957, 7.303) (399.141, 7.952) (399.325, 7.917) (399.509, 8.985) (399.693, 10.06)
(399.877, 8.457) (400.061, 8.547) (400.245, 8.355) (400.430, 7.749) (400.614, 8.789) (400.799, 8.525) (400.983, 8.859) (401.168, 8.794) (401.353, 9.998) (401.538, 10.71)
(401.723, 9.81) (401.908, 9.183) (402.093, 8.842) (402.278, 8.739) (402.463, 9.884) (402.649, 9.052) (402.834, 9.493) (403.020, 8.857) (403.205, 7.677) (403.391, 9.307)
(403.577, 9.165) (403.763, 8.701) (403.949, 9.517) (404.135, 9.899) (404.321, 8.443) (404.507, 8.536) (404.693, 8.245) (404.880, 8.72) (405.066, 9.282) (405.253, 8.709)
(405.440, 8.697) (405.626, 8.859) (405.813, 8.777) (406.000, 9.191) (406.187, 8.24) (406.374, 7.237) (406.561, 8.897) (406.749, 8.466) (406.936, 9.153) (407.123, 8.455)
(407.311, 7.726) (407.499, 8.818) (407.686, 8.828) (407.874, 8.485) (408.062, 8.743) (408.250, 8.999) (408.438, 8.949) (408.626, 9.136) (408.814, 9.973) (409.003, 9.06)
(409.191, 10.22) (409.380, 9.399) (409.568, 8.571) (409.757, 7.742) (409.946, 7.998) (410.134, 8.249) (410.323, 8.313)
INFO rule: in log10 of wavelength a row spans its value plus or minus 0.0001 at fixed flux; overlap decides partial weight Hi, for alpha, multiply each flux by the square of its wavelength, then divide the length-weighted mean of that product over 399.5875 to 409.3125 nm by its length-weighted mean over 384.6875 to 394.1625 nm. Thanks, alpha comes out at 1.98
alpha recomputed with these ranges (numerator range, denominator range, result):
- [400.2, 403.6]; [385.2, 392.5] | 1.85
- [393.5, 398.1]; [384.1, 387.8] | 1.19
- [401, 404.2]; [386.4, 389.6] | 2.11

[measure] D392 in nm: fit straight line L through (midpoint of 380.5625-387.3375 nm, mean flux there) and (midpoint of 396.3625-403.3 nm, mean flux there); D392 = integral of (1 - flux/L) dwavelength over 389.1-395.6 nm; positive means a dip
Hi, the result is 0.73 nm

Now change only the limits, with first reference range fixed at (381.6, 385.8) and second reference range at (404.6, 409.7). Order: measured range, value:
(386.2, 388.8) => 0.197 nm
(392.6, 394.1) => 0.696 nm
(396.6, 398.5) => 0.386 nm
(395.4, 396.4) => 0.186 nm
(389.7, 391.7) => -0.269 nm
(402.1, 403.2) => -0.164 nm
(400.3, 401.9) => -0.330 nm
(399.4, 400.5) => -0.205 nm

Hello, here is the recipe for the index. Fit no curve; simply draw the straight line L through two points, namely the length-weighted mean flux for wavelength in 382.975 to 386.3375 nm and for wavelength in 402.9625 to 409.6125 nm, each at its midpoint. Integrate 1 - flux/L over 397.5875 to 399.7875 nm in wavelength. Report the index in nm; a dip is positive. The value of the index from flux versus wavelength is -0.217 nm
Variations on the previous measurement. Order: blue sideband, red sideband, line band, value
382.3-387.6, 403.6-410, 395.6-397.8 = 0.695 nm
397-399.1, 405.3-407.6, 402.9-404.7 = -0.215 nm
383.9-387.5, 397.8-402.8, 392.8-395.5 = 0.964 nm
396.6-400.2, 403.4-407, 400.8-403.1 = -0.431 nm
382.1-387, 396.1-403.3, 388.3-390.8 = -0.114 nm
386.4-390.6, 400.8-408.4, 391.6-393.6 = 0.446 nm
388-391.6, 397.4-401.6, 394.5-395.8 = 0.191 nm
